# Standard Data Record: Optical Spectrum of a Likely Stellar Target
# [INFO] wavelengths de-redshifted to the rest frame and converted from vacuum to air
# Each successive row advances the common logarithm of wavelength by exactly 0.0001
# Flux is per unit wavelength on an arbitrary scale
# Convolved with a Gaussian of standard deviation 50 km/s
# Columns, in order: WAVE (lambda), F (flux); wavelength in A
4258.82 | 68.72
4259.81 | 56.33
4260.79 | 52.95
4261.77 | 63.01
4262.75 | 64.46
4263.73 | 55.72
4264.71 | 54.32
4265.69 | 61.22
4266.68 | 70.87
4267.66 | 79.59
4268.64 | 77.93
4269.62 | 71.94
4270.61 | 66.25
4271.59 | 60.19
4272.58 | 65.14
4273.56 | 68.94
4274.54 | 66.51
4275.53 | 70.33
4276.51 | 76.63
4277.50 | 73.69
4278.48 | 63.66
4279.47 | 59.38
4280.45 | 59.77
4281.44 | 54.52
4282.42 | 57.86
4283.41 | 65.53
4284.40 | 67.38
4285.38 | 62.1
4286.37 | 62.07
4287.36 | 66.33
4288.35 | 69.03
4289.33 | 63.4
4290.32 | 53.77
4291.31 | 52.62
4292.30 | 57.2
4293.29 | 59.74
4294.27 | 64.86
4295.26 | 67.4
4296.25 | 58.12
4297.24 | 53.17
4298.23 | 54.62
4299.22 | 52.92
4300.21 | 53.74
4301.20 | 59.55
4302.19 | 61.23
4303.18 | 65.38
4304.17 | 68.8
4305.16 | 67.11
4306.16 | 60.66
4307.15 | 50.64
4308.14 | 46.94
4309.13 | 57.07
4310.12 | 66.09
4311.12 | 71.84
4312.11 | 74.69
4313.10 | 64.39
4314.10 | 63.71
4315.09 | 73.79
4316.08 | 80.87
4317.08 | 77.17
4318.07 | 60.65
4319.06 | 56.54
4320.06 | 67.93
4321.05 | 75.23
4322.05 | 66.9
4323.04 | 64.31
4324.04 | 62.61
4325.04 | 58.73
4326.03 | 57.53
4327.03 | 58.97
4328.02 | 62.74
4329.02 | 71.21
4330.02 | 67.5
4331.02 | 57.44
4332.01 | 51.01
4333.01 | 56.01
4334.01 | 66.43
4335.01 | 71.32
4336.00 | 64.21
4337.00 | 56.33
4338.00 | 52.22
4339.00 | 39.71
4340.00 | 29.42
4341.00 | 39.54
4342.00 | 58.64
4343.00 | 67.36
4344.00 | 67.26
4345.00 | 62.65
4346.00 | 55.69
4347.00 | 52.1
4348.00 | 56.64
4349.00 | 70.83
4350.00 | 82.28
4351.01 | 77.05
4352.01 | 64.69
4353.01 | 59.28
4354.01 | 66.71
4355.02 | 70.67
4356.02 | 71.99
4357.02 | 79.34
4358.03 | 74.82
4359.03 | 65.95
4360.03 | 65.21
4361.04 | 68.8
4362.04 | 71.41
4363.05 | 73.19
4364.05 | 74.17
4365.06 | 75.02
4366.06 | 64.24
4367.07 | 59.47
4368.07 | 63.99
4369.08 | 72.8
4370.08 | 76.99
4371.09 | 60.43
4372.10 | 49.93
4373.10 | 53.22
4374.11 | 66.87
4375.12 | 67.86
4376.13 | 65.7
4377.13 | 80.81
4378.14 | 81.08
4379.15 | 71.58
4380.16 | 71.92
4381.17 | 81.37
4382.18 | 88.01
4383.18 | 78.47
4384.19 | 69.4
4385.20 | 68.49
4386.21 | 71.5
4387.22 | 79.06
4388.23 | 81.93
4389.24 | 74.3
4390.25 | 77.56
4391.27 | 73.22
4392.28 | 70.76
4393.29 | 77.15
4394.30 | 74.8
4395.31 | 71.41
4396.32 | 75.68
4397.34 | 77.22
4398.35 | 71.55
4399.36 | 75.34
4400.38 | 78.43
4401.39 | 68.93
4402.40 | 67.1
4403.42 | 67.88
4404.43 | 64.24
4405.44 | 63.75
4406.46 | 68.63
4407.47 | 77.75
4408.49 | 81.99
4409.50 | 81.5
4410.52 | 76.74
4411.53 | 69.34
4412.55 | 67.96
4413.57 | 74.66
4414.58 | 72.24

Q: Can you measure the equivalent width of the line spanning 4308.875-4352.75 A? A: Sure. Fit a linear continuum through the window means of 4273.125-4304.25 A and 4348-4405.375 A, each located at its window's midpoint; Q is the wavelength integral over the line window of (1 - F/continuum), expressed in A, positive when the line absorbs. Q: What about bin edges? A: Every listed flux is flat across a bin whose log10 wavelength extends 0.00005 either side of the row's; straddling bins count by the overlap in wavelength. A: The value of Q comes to 2.44 A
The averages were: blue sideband 62.1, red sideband 71.3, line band 62.7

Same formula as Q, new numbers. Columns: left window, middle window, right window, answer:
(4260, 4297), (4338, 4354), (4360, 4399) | 2.4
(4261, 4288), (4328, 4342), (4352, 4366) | 2.6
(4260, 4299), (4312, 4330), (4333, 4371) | -0.7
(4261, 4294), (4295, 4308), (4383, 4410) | 1.4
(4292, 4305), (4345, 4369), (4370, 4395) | 0.2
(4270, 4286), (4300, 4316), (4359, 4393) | 0.8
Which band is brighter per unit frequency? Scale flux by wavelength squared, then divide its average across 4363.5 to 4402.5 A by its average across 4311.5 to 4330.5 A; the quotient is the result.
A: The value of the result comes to 1.1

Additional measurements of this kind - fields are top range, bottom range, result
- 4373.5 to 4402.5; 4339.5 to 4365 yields 1.16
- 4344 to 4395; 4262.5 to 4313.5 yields 1.16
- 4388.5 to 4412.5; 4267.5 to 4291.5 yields 1.19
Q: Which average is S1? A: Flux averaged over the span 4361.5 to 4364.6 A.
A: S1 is 72.9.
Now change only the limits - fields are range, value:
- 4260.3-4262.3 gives 58.2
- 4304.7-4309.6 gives 56.4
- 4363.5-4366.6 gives 71.1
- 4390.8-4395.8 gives 73.6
